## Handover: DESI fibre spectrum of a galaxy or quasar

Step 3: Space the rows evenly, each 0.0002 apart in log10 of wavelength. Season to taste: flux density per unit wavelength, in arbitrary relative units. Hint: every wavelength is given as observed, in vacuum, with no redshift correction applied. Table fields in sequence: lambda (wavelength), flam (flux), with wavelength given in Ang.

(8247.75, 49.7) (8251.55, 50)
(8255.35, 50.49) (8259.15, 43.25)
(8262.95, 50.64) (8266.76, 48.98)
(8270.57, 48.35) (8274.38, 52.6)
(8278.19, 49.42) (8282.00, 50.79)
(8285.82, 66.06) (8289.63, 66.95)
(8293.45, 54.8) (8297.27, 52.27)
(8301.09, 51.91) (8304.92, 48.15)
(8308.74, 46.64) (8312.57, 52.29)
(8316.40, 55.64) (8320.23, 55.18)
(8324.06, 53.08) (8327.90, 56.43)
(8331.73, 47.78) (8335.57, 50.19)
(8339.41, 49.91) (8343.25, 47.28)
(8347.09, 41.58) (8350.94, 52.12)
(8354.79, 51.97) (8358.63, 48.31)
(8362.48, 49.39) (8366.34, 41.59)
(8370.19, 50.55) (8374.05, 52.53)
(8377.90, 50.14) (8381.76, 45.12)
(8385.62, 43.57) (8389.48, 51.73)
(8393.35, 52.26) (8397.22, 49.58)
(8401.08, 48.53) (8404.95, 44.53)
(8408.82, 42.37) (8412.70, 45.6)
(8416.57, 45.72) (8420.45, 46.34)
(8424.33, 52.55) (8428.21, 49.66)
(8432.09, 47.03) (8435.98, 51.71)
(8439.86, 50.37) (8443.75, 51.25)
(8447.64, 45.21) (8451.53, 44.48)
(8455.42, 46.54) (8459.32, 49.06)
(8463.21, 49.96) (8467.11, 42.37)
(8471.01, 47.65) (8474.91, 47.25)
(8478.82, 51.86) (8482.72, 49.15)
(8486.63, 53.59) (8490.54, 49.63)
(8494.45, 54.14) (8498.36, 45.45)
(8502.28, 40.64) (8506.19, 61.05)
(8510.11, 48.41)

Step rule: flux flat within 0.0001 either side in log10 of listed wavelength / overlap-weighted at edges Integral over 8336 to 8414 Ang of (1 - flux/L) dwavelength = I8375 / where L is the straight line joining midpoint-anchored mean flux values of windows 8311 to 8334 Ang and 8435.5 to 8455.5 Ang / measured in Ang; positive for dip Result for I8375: 4.82 Ang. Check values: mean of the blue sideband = 53.4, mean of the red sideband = 48.2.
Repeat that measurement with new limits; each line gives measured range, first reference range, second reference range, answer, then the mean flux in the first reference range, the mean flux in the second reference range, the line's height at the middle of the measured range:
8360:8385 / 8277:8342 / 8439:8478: 1.4 Ang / 53.4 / 47.5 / 50.9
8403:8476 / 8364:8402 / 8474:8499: 3.4 Ang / 48.6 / 50.5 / 49.6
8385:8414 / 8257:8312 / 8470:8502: 1.8 Ang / 52.2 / 49.4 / 50.6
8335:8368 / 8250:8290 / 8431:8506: 1.7 Ang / 52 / 48.6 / 50.6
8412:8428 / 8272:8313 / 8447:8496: 0.7 Ang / 53.8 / 48.6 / 50.1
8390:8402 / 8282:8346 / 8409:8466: -0.2 Ang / 53.2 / 48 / 49.7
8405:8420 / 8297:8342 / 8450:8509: 1.6 Ang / 51.5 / 48.9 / 50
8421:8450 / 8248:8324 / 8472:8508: 0.8 Ang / 52.3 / 50.2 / 50.8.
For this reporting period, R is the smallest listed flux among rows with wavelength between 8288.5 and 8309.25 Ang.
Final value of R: 46.64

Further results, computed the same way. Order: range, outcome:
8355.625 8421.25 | 41.59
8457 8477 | 42.37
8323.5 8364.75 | 41.58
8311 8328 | 52.29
